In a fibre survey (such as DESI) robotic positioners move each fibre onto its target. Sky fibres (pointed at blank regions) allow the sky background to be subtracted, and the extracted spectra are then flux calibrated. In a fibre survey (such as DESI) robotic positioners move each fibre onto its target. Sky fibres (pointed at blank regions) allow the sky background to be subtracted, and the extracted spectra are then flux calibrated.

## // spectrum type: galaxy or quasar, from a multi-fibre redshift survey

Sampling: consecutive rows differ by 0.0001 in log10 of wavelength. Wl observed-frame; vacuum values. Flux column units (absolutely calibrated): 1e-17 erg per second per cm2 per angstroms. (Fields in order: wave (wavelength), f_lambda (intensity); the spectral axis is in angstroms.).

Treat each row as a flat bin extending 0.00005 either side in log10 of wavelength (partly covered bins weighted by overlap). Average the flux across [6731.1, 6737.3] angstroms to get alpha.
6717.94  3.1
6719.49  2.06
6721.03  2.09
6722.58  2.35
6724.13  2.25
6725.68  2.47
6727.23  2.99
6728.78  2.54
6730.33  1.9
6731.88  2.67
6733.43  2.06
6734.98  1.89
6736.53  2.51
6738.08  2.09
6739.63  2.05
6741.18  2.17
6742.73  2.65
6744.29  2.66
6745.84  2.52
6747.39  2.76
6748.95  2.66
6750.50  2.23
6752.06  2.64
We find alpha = 2.28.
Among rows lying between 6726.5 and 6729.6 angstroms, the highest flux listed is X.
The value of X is 2.99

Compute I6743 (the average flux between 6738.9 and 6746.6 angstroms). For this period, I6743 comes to 2.41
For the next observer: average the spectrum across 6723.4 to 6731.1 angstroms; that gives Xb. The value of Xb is 2.43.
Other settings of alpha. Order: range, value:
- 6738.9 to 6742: 2.12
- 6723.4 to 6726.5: 2.37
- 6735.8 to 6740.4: 2.22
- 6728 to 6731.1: 2.22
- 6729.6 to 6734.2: 2.21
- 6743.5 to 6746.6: 2.59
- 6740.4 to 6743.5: 2.41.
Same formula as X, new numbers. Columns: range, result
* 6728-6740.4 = 2.67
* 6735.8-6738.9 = 2.51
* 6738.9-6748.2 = 2.76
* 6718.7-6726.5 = 2.47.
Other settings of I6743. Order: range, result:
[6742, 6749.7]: 2.65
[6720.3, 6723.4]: 2.22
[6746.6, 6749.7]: 2.71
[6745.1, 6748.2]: 2.64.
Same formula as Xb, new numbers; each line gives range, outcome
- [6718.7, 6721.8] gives 2.08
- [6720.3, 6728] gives 2.43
